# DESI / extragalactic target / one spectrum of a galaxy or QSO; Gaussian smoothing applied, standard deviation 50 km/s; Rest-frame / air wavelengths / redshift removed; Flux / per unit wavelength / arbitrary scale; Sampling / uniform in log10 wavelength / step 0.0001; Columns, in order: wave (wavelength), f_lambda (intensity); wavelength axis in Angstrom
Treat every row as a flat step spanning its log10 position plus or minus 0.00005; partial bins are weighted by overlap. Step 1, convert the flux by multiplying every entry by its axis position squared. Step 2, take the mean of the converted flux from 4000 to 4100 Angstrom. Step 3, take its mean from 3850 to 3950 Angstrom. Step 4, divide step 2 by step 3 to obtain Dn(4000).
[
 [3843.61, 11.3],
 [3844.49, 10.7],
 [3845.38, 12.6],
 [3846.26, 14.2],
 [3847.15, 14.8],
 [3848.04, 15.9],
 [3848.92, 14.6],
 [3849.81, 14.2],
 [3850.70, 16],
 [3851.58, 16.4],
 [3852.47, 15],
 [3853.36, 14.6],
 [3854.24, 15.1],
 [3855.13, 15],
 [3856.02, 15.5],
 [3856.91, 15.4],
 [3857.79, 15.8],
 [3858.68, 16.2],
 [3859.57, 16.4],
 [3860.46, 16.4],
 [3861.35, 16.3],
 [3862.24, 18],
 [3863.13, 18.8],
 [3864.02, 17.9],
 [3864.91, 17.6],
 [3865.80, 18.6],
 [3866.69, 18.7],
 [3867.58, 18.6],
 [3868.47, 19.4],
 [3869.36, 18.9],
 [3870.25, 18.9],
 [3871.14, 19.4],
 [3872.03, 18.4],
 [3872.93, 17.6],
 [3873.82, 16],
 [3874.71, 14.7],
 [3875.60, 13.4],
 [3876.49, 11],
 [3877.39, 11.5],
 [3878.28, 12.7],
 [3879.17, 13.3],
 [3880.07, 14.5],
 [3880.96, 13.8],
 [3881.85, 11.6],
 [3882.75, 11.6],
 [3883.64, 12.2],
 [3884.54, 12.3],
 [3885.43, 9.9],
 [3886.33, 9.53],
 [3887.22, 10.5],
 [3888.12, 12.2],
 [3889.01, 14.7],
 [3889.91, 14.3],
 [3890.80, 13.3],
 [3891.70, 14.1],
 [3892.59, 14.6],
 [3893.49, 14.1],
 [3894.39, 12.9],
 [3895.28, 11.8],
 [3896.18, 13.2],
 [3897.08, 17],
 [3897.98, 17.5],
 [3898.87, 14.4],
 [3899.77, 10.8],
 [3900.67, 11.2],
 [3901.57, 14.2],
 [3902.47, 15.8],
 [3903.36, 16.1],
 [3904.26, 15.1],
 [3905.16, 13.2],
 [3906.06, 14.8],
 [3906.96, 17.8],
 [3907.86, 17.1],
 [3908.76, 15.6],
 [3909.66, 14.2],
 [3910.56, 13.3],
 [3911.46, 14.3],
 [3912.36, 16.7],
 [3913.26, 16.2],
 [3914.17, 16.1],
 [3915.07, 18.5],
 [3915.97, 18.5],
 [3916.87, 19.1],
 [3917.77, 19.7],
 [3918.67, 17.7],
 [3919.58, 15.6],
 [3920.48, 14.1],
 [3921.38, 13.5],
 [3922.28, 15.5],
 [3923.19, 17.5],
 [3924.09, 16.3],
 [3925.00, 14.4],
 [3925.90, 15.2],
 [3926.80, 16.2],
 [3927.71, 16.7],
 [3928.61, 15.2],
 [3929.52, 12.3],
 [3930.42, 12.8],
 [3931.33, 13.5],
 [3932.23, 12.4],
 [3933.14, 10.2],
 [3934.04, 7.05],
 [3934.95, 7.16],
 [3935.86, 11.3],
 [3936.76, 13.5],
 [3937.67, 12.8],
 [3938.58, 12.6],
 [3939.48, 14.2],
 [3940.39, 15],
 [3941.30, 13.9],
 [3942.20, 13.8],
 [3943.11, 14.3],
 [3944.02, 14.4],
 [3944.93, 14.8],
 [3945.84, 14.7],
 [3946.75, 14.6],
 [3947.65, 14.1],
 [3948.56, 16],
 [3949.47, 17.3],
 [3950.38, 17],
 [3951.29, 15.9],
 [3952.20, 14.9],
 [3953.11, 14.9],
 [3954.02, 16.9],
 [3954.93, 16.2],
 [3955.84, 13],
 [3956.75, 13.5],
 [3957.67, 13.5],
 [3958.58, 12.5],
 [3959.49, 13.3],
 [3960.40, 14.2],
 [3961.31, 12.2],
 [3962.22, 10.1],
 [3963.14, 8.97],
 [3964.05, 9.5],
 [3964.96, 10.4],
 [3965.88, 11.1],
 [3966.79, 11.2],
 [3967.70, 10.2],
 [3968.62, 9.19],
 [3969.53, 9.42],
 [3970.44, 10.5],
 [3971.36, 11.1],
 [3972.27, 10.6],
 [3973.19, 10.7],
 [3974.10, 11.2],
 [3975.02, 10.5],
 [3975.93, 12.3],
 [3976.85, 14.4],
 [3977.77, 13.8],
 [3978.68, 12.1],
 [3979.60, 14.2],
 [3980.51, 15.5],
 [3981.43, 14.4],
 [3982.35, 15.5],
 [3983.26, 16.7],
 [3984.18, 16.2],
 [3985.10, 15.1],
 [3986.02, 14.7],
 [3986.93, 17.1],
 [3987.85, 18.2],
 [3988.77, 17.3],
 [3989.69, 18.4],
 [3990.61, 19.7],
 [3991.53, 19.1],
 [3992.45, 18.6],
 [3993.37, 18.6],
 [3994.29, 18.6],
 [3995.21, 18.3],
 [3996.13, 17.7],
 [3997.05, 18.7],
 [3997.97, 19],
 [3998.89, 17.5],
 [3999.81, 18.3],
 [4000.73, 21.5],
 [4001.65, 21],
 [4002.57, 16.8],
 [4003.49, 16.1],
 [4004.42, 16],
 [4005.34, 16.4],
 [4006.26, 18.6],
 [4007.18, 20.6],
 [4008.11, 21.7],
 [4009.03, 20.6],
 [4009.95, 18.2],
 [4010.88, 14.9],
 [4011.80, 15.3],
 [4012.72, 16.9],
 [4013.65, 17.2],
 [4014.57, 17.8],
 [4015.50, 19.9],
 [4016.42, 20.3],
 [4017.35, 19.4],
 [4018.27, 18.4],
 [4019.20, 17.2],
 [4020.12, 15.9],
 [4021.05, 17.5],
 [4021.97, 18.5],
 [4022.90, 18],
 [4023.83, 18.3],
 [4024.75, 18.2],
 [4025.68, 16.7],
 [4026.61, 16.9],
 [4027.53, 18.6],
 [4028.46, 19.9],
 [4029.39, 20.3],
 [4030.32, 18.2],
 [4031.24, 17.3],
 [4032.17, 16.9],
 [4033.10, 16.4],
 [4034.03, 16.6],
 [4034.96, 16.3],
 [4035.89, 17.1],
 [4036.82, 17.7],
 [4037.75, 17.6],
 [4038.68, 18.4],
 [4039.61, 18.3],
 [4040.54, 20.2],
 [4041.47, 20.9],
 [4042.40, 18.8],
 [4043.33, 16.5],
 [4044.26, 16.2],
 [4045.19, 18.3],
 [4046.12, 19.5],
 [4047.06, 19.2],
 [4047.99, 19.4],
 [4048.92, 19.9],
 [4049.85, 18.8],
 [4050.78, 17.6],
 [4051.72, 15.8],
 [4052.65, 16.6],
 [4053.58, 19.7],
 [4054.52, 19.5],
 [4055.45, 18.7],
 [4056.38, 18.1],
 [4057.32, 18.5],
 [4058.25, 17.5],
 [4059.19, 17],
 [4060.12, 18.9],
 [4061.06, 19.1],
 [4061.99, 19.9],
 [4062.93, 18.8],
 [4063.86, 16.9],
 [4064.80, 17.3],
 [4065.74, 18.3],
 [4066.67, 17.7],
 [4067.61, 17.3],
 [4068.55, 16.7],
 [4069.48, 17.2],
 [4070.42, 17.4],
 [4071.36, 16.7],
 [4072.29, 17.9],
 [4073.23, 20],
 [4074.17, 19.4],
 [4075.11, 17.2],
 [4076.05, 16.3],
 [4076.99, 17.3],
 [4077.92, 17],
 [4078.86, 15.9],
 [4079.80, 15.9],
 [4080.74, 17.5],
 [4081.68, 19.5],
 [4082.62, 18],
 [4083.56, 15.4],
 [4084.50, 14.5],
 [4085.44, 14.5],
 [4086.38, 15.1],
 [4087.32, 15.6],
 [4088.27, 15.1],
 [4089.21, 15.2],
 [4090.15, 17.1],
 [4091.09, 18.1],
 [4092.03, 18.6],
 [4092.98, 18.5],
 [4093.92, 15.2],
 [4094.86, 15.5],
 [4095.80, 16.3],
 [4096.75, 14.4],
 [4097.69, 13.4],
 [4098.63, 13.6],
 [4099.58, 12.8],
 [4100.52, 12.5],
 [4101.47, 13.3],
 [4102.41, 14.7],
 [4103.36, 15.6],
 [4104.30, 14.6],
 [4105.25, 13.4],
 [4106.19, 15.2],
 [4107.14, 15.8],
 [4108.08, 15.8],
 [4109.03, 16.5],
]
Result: 1.3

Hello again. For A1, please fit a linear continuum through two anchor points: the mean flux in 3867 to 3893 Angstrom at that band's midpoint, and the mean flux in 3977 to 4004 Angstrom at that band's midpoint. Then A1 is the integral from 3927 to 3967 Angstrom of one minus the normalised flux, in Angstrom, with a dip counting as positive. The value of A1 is 6.77 Angstrom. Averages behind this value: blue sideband 14.3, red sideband 17.2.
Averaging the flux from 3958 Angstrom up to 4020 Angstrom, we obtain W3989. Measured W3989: 15.6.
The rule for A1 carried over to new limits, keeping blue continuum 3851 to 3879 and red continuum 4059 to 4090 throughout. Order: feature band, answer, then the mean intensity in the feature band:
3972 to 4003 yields 1.0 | 16.3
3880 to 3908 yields 4.9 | 13.6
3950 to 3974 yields 6.3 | 12.3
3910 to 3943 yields 4.1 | 14.5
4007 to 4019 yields -1.1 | 18.5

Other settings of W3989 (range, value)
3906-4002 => 14.7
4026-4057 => 18.2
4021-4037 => 17.8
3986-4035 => 18.1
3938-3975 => 13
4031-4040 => 17.2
